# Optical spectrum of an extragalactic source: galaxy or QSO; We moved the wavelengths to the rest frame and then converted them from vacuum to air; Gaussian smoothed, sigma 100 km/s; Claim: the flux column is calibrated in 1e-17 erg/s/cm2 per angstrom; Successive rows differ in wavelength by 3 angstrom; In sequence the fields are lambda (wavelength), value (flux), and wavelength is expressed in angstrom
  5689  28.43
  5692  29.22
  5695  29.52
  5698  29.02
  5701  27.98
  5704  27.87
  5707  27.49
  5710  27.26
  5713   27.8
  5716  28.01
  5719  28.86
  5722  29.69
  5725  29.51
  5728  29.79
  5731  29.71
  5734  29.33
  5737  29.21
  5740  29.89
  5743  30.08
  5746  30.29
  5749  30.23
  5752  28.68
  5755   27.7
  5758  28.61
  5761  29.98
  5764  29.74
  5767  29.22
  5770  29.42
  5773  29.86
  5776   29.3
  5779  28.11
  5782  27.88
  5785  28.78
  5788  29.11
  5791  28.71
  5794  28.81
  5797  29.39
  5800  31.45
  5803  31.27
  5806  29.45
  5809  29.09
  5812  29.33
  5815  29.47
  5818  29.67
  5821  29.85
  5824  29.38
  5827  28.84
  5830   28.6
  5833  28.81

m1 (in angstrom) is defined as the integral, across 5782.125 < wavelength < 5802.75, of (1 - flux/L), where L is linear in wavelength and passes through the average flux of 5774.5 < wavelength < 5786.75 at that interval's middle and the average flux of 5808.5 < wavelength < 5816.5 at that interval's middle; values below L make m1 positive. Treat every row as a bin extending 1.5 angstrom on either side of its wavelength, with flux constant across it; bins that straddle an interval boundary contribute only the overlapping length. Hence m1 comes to -0.4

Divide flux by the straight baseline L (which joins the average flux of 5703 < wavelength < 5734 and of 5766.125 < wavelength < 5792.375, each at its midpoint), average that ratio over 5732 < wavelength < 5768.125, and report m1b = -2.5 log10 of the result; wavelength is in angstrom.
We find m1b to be -0.02 mag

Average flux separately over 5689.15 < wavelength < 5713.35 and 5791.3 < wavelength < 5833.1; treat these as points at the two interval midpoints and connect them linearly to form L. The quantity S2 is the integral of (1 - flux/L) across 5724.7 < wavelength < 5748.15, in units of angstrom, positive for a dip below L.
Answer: -0.9 angstrom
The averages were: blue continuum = 28.3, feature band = 29.8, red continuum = 29.5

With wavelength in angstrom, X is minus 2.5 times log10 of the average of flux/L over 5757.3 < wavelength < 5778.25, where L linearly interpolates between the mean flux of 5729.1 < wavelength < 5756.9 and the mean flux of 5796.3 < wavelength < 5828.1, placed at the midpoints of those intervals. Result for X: 0.00 mag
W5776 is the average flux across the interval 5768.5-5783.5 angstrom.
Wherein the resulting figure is 28.9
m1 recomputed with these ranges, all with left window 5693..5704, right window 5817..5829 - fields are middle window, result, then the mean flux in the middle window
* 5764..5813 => -0.2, 29.3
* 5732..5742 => -0.2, 29.5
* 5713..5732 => -0.2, 29.1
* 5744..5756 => -0.1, 29.3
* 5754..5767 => 0.0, 29.1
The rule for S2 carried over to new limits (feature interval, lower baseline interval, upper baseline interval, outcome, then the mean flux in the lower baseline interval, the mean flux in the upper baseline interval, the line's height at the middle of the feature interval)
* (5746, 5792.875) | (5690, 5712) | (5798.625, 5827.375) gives 0.3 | 28.3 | 29.8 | 29.2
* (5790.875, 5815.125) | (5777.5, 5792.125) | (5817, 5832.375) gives -0.7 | 28.5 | 29.2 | 28.8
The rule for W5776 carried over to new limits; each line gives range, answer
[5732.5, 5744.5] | 29.6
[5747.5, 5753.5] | 29.5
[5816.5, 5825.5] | 29.6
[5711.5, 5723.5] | 28.6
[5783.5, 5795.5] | 28.9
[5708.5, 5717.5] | 27.7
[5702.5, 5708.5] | 27.7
